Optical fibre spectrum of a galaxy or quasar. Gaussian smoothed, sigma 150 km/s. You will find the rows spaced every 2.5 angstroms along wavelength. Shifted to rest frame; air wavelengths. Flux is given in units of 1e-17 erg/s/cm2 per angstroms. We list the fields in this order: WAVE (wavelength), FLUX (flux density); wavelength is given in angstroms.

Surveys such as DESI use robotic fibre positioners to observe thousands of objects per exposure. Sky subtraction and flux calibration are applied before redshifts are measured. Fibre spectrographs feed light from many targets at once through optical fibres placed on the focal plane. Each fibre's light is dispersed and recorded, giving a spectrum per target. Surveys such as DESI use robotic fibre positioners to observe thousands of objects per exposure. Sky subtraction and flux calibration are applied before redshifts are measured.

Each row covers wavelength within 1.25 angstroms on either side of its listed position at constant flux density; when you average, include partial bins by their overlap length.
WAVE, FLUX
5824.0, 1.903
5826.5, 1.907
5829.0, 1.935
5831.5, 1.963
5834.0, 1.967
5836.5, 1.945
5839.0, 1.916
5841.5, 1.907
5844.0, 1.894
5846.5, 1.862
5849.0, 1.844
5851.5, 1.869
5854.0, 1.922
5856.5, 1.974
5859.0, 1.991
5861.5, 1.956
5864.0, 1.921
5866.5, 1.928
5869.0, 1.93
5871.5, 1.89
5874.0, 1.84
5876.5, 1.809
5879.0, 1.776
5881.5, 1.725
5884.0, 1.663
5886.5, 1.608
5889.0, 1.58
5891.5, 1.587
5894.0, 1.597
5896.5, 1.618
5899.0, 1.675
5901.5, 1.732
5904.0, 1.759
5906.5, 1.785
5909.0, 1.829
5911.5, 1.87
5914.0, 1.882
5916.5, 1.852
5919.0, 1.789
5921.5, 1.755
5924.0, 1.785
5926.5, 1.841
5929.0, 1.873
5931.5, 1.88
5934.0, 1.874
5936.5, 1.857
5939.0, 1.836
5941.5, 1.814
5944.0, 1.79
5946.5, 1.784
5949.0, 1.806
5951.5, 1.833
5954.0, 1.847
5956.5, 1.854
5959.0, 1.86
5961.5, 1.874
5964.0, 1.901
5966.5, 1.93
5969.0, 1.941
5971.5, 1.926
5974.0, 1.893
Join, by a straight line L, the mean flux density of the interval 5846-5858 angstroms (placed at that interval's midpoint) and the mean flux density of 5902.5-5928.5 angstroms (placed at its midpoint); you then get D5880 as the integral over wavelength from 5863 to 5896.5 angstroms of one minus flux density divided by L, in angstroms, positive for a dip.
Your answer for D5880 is 2.0 angstroms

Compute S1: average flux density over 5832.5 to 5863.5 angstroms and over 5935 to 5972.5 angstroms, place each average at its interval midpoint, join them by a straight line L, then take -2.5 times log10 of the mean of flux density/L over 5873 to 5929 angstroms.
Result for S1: 0.085 mag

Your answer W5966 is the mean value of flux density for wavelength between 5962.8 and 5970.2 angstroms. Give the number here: 1.92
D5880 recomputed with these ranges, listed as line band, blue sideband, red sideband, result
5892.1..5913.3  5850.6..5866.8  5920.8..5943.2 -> 1.63 angstroms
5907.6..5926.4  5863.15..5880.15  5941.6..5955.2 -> 0.12 angstroms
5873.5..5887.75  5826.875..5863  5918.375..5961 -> 1.19 angstroms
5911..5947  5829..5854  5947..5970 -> 0.89 angstroms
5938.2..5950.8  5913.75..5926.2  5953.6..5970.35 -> 0.34 angstroms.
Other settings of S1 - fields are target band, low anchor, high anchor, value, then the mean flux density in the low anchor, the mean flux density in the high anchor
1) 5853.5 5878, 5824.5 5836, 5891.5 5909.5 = -0.06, 1.94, 1.7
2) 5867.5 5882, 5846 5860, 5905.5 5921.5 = 0.03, 1.91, 1.83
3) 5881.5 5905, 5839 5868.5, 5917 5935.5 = 0.14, 1.92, 1.83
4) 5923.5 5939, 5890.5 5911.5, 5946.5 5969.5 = -0.04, 1.71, 1.86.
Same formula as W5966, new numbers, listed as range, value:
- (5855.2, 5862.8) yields 1.97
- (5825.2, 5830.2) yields 1.92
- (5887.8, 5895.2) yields 1.59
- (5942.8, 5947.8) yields 1.79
